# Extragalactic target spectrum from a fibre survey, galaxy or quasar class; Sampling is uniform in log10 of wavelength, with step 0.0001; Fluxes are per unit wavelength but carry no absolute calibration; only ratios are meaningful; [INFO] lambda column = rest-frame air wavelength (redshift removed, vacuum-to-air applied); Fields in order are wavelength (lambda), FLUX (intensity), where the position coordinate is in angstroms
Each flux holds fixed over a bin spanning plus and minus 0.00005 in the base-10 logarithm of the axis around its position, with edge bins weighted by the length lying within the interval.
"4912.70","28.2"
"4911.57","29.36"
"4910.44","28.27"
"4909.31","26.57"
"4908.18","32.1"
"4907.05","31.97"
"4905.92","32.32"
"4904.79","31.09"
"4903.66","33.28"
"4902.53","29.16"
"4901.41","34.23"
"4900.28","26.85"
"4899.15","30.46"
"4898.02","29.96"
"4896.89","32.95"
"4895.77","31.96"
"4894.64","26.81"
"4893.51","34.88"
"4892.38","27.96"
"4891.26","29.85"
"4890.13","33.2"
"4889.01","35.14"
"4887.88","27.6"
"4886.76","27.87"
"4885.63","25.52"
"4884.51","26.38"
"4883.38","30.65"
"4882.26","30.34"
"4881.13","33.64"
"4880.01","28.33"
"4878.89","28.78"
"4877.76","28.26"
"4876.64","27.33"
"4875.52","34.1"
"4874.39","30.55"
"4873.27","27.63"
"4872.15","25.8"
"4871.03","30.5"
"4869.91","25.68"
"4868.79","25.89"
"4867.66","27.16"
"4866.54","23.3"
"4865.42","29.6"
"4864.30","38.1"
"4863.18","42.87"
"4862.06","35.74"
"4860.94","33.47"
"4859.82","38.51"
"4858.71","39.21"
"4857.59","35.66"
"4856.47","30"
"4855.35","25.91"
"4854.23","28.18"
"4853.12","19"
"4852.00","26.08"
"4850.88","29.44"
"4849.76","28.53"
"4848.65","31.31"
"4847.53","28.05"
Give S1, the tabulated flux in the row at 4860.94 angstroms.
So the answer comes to 33.47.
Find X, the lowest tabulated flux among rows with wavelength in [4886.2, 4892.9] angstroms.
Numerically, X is 27.6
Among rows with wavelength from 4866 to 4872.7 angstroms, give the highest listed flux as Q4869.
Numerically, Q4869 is 30.5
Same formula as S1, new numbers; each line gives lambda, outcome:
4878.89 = 28.78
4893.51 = 34.88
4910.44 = 28.27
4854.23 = 28.18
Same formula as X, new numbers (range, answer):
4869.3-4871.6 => 25.68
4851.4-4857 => 19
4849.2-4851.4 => 28.53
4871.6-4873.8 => 25.8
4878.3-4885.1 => 26.38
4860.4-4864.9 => 33.47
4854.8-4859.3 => 25.91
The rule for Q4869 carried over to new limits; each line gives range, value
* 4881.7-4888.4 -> 30.65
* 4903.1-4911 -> 33.28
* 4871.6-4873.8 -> 27.63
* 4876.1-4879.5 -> 28.78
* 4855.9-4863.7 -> 42.87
